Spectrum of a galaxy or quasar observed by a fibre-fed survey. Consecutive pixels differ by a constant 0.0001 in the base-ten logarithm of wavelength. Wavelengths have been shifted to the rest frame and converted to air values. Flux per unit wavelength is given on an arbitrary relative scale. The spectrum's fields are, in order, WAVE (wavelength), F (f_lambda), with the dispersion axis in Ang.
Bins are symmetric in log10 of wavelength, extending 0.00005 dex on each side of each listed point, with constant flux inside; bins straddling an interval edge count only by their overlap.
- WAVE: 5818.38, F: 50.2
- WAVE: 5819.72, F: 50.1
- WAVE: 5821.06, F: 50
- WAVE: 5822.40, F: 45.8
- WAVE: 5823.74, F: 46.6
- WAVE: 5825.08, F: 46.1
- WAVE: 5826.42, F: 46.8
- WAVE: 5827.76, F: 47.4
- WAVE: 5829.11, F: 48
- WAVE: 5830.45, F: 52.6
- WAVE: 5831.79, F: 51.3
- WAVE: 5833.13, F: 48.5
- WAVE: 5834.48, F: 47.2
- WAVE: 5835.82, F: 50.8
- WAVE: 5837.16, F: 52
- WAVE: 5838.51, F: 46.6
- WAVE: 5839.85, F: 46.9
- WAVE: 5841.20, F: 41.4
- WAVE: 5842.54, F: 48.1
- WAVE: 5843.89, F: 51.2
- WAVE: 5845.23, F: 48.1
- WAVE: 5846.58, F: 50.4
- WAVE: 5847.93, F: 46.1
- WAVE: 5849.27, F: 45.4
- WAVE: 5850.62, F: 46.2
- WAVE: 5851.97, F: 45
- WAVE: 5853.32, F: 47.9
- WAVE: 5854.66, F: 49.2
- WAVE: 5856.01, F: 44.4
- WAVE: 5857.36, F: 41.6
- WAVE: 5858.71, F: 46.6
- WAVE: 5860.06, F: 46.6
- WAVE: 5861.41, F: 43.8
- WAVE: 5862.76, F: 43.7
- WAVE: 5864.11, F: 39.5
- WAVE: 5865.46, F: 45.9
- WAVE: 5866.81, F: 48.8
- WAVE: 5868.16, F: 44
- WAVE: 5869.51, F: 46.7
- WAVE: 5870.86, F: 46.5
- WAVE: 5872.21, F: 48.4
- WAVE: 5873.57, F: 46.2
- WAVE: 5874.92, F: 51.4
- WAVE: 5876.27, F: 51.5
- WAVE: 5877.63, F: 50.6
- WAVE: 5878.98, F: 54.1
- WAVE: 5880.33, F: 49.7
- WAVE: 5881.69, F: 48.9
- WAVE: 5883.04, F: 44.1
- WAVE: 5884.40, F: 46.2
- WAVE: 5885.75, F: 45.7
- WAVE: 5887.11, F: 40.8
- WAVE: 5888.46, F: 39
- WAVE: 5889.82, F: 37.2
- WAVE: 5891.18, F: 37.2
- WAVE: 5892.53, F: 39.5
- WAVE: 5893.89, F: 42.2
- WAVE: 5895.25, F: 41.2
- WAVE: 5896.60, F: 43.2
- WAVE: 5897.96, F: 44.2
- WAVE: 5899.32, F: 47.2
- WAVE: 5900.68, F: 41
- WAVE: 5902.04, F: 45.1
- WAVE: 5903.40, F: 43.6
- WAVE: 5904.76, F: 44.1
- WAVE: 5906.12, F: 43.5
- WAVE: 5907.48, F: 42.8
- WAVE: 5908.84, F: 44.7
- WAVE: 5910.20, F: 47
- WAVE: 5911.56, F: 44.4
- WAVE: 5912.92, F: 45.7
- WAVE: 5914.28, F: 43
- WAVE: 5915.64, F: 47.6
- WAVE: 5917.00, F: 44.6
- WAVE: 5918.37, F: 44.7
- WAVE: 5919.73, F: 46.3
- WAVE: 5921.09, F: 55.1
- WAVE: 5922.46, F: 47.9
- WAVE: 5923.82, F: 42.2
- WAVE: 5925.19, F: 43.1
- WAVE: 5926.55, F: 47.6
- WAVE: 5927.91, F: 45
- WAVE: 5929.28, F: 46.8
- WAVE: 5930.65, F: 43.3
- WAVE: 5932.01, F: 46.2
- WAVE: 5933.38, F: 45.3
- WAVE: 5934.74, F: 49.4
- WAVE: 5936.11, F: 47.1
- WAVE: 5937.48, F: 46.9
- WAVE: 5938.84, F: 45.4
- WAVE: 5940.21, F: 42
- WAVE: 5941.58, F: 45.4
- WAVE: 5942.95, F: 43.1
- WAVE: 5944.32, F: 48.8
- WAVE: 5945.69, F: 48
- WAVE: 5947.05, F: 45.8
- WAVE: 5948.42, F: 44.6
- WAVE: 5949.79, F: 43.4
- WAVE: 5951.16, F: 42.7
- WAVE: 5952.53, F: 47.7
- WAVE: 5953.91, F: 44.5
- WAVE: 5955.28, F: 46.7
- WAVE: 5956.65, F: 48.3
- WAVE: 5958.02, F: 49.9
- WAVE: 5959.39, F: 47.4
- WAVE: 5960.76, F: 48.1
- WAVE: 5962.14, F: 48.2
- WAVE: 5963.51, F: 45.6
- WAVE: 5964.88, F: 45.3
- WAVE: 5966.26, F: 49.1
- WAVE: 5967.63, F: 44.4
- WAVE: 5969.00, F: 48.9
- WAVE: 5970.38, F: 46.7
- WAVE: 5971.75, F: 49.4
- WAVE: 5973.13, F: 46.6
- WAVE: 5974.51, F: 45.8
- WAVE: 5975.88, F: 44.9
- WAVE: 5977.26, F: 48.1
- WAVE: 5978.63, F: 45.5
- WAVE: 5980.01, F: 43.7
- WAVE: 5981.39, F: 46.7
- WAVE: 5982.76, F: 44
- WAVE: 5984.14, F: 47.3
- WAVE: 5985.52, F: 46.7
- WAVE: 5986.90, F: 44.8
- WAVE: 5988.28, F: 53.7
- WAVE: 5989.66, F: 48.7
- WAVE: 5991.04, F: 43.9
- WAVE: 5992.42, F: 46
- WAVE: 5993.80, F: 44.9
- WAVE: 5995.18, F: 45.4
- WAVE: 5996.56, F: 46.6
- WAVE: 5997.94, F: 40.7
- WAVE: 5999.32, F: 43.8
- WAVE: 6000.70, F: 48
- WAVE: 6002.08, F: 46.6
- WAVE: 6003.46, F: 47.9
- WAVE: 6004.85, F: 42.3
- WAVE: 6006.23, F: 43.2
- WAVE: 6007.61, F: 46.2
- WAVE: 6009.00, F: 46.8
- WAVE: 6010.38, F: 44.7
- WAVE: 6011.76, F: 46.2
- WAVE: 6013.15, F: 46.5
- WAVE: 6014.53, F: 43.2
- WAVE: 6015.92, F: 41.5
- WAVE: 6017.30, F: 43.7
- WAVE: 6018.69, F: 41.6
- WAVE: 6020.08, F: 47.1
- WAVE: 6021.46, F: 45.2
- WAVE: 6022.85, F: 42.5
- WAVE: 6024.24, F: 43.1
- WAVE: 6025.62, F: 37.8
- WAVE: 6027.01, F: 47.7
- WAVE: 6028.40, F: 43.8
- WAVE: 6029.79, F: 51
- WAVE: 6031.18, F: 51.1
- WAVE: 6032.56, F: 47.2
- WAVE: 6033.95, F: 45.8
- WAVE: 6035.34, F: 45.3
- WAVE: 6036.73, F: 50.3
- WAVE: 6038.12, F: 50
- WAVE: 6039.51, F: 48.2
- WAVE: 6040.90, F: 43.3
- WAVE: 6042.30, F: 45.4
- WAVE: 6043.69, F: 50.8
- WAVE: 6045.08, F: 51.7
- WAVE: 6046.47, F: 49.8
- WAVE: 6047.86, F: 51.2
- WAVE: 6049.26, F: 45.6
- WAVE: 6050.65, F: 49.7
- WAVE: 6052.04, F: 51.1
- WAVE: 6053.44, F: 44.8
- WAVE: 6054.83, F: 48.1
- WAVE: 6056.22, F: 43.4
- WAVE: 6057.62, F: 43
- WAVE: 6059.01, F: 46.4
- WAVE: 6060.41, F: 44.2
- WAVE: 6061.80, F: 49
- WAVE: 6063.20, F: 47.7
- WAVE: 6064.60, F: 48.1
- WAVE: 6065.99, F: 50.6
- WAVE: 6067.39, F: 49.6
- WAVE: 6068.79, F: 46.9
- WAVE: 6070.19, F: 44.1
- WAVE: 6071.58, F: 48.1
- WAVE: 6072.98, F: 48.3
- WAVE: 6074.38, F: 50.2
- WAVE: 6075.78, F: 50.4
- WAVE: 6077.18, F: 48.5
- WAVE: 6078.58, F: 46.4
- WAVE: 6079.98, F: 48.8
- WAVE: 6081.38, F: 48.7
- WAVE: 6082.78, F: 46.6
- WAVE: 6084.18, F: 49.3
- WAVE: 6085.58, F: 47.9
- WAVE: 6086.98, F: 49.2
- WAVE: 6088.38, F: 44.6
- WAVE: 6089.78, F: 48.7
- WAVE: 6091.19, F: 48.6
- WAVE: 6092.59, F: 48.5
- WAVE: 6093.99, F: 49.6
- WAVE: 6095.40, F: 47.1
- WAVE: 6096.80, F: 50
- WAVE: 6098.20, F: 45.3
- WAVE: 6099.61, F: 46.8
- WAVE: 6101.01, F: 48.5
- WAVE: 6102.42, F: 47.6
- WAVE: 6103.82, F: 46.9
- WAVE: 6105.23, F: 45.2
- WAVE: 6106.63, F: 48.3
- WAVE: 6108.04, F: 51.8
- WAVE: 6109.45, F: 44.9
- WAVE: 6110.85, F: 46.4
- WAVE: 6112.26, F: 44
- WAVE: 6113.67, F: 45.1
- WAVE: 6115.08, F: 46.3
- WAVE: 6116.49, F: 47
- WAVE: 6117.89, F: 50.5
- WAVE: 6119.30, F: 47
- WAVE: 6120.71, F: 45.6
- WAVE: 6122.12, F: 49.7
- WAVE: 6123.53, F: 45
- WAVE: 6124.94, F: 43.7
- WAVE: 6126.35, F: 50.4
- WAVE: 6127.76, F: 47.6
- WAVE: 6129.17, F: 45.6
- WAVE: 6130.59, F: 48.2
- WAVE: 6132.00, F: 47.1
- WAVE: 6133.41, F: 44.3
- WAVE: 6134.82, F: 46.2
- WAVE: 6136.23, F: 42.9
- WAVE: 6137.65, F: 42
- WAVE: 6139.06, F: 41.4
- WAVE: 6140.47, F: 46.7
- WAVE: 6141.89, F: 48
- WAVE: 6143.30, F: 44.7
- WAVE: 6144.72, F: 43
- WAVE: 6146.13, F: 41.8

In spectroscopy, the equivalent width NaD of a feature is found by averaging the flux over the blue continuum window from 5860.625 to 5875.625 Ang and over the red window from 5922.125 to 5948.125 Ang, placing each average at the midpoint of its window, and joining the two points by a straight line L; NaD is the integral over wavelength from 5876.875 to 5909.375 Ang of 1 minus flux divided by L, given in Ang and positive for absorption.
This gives 1.3 Ang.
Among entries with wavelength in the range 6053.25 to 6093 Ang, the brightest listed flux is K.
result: 50.6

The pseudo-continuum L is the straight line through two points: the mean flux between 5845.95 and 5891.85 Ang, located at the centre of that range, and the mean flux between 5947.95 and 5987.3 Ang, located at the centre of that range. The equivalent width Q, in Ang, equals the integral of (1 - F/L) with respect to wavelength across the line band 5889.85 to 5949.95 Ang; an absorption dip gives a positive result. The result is 1.71 Ang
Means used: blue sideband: 45.9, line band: 44.8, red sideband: 46.4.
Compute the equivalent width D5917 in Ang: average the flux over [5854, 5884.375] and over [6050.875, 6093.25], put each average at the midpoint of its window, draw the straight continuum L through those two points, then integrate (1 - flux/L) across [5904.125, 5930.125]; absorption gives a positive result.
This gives 0.8 Ang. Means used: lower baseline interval 46.9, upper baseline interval 47.7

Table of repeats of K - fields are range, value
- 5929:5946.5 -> 49.4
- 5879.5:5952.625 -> 55.1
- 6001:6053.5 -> 51.7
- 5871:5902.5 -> 54.1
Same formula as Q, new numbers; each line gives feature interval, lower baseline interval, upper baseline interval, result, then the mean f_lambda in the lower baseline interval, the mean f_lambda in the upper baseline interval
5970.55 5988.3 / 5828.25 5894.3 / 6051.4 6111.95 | 0.2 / 46.4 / 47.6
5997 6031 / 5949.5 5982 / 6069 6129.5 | 1.6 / 46.6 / 47.5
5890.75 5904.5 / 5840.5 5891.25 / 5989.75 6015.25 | 1.0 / 46.1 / 45.2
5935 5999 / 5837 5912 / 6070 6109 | 0.4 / 45.4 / 48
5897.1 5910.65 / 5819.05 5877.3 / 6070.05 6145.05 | 0.8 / 47.3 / 47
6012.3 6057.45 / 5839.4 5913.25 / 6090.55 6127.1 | 0.2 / 45.3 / 47.3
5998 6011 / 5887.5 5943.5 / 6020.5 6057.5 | 0.3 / 44.4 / 47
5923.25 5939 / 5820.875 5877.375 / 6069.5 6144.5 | 0.5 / 47.2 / 47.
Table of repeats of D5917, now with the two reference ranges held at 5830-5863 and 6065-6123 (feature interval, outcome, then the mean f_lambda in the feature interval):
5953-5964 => 0.0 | 47.4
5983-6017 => 1.4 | 45.6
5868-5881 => -0.5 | 49.1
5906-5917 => 0.6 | 44.9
